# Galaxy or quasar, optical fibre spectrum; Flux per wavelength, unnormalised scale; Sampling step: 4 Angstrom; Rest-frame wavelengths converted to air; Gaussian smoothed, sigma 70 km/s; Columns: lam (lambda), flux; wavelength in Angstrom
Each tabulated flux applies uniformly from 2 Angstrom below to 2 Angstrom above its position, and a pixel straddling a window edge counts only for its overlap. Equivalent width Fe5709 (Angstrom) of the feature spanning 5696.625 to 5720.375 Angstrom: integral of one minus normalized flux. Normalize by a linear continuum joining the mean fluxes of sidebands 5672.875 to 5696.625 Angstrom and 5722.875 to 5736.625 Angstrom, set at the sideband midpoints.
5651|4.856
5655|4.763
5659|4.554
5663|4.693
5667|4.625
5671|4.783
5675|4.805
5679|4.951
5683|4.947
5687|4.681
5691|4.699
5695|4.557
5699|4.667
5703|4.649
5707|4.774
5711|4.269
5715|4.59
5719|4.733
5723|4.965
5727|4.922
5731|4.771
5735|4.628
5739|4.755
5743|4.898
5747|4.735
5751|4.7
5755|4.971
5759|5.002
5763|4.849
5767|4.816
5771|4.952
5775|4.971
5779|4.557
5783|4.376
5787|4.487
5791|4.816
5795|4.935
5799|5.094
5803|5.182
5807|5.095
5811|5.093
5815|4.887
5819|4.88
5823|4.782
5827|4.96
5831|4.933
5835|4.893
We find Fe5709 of 0.9 Angstrom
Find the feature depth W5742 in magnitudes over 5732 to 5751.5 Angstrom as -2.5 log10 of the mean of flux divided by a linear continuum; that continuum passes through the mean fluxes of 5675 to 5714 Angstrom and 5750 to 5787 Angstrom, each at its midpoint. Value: 0.00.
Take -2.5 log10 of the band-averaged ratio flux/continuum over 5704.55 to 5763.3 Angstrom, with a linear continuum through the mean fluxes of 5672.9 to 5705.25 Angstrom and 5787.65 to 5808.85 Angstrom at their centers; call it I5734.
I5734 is 0.02 mag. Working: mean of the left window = 4.74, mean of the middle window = 4.77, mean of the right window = 4.99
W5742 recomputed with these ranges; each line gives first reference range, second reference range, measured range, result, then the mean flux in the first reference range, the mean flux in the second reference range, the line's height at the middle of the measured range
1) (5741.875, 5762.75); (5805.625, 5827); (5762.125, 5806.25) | 0.02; 4.86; 4.94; 4.9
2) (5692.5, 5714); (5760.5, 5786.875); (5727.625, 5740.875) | -0.02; 4.59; 4.74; 4.65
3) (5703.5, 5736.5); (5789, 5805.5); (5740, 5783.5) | 0.01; 4.71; 5.01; 4.87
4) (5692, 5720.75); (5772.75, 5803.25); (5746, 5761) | -0.03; 4.61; 4.78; 4.71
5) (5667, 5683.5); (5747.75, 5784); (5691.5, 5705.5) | 0.04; 4.83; 4.81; 4.83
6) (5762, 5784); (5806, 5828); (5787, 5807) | -0.02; 4.77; 4.94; 4.86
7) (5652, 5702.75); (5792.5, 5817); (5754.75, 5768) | 0.01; 4.73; 5.04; 4.94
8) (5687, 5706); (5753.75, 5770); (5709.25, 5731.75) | 0.01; 4.65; 4.91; 4.75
